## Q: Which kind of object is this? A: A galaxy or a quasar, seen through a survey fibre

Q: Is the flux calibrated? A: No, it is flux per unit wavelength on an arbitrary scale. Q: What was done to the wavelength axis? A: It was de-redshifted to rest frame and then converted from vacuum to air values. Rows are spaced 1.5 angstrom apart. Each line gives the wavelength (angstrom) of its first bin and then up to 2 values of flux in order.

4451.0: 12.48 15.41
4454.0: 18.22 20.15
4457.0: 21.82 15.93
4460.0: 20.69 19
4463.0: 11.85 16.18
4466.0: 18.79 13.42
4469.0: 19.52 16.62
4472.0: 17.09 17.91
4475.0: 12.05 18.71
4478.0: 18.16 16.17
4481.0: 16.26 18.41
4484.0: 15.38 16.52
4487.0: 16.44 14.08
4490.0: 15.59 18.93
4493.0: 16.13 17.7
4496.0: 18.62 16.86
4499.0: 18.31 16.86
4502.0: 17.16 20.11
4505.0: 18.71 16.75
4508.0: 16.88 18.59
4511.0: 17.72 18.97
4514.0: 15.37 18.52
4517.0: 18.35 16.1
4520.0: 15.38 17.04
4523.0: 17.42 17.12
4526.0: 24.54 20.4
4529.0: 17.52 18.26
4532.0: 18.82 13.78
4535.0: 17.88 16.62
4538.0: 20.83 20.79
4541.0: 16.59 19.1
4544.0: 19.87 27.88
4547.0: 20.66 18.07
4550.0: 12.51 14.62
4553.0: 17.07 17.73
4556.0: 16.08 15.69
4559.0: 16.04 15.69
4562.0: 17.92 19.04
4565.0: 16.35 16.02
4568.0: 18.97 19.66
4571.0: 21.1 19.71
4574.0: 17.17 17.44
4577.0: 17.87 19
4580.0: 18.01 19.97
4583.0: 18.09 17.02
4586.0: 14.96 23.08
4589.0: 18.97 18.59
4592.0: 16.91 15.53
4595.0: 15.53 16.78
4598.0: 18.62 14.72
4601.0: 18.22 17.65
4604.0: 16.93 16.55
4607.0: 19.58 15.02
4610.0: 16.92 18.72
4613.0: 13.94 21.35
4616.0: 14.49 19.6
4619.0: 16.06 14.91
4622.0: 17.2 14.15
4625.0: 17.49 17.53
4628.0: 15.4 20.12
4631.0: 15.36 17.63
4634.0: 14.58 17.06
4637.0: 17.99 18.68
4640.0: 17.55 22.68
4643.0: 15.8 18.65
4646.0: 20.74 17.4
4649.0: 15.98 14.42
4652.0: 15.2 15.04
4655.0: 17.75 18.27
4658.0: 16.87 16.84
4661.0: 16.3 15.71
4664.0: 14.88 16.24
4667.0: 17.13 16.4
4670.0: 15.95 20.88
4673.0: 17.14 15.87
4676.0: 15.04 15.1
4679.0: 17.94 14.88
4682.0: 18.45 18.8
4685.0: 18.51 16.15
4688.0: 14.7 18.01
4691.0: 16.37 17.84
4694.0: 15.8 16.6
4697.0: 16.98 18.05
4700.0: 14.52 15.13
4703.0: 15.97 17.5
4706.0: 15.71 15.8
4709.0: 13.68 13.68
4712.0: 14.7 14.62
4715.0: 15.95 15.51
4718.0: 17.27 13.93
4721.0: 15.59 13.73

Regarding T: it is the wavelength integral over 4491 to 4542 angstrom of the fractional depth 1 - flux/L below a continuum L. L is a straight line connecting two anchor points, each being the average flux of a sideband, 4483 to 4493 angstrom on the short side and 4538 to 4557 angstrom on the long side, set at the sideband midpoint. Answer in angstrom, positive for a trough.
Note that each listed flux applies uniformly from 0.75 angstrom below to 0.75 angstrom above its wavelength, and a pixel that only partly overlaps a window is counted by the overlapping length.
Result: -1.9 angstrom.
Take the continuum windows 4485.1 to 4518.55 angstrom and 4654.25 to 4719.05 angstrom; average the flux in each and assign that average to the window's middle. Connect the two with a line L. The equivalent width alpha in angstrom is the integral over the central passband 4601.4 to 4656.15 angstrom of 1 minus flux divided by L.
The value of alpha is -1.4 angstrom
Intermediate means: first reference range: 17.4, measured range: 17.1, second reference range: 16.4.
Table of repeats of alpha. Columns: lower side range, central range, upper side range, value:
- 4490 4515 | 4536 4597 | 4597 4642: -2.2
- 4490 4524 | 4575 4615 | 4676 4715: -1.7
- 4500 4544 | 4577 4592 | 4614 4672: -0.8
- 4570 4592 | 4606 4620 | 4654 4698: 0.6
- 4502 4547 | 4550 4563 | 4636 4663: 1.4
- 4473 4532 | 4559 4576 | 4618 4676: -0.8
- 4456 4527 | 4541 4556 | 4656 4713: -1.1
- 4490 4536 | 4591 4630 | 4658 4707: 0.4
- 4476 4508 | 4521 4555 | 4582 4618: -2.4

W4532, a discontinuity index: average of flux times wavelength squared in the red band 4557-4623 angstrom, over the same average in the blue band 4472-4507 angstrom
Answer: 1.08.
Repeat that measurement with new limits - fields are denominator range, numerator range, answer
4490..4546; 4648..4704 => 0.97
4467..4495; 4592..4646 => 1.10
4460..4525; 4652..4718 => 1.04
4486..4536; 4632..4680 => 1.03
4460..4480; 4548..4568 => 1.02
